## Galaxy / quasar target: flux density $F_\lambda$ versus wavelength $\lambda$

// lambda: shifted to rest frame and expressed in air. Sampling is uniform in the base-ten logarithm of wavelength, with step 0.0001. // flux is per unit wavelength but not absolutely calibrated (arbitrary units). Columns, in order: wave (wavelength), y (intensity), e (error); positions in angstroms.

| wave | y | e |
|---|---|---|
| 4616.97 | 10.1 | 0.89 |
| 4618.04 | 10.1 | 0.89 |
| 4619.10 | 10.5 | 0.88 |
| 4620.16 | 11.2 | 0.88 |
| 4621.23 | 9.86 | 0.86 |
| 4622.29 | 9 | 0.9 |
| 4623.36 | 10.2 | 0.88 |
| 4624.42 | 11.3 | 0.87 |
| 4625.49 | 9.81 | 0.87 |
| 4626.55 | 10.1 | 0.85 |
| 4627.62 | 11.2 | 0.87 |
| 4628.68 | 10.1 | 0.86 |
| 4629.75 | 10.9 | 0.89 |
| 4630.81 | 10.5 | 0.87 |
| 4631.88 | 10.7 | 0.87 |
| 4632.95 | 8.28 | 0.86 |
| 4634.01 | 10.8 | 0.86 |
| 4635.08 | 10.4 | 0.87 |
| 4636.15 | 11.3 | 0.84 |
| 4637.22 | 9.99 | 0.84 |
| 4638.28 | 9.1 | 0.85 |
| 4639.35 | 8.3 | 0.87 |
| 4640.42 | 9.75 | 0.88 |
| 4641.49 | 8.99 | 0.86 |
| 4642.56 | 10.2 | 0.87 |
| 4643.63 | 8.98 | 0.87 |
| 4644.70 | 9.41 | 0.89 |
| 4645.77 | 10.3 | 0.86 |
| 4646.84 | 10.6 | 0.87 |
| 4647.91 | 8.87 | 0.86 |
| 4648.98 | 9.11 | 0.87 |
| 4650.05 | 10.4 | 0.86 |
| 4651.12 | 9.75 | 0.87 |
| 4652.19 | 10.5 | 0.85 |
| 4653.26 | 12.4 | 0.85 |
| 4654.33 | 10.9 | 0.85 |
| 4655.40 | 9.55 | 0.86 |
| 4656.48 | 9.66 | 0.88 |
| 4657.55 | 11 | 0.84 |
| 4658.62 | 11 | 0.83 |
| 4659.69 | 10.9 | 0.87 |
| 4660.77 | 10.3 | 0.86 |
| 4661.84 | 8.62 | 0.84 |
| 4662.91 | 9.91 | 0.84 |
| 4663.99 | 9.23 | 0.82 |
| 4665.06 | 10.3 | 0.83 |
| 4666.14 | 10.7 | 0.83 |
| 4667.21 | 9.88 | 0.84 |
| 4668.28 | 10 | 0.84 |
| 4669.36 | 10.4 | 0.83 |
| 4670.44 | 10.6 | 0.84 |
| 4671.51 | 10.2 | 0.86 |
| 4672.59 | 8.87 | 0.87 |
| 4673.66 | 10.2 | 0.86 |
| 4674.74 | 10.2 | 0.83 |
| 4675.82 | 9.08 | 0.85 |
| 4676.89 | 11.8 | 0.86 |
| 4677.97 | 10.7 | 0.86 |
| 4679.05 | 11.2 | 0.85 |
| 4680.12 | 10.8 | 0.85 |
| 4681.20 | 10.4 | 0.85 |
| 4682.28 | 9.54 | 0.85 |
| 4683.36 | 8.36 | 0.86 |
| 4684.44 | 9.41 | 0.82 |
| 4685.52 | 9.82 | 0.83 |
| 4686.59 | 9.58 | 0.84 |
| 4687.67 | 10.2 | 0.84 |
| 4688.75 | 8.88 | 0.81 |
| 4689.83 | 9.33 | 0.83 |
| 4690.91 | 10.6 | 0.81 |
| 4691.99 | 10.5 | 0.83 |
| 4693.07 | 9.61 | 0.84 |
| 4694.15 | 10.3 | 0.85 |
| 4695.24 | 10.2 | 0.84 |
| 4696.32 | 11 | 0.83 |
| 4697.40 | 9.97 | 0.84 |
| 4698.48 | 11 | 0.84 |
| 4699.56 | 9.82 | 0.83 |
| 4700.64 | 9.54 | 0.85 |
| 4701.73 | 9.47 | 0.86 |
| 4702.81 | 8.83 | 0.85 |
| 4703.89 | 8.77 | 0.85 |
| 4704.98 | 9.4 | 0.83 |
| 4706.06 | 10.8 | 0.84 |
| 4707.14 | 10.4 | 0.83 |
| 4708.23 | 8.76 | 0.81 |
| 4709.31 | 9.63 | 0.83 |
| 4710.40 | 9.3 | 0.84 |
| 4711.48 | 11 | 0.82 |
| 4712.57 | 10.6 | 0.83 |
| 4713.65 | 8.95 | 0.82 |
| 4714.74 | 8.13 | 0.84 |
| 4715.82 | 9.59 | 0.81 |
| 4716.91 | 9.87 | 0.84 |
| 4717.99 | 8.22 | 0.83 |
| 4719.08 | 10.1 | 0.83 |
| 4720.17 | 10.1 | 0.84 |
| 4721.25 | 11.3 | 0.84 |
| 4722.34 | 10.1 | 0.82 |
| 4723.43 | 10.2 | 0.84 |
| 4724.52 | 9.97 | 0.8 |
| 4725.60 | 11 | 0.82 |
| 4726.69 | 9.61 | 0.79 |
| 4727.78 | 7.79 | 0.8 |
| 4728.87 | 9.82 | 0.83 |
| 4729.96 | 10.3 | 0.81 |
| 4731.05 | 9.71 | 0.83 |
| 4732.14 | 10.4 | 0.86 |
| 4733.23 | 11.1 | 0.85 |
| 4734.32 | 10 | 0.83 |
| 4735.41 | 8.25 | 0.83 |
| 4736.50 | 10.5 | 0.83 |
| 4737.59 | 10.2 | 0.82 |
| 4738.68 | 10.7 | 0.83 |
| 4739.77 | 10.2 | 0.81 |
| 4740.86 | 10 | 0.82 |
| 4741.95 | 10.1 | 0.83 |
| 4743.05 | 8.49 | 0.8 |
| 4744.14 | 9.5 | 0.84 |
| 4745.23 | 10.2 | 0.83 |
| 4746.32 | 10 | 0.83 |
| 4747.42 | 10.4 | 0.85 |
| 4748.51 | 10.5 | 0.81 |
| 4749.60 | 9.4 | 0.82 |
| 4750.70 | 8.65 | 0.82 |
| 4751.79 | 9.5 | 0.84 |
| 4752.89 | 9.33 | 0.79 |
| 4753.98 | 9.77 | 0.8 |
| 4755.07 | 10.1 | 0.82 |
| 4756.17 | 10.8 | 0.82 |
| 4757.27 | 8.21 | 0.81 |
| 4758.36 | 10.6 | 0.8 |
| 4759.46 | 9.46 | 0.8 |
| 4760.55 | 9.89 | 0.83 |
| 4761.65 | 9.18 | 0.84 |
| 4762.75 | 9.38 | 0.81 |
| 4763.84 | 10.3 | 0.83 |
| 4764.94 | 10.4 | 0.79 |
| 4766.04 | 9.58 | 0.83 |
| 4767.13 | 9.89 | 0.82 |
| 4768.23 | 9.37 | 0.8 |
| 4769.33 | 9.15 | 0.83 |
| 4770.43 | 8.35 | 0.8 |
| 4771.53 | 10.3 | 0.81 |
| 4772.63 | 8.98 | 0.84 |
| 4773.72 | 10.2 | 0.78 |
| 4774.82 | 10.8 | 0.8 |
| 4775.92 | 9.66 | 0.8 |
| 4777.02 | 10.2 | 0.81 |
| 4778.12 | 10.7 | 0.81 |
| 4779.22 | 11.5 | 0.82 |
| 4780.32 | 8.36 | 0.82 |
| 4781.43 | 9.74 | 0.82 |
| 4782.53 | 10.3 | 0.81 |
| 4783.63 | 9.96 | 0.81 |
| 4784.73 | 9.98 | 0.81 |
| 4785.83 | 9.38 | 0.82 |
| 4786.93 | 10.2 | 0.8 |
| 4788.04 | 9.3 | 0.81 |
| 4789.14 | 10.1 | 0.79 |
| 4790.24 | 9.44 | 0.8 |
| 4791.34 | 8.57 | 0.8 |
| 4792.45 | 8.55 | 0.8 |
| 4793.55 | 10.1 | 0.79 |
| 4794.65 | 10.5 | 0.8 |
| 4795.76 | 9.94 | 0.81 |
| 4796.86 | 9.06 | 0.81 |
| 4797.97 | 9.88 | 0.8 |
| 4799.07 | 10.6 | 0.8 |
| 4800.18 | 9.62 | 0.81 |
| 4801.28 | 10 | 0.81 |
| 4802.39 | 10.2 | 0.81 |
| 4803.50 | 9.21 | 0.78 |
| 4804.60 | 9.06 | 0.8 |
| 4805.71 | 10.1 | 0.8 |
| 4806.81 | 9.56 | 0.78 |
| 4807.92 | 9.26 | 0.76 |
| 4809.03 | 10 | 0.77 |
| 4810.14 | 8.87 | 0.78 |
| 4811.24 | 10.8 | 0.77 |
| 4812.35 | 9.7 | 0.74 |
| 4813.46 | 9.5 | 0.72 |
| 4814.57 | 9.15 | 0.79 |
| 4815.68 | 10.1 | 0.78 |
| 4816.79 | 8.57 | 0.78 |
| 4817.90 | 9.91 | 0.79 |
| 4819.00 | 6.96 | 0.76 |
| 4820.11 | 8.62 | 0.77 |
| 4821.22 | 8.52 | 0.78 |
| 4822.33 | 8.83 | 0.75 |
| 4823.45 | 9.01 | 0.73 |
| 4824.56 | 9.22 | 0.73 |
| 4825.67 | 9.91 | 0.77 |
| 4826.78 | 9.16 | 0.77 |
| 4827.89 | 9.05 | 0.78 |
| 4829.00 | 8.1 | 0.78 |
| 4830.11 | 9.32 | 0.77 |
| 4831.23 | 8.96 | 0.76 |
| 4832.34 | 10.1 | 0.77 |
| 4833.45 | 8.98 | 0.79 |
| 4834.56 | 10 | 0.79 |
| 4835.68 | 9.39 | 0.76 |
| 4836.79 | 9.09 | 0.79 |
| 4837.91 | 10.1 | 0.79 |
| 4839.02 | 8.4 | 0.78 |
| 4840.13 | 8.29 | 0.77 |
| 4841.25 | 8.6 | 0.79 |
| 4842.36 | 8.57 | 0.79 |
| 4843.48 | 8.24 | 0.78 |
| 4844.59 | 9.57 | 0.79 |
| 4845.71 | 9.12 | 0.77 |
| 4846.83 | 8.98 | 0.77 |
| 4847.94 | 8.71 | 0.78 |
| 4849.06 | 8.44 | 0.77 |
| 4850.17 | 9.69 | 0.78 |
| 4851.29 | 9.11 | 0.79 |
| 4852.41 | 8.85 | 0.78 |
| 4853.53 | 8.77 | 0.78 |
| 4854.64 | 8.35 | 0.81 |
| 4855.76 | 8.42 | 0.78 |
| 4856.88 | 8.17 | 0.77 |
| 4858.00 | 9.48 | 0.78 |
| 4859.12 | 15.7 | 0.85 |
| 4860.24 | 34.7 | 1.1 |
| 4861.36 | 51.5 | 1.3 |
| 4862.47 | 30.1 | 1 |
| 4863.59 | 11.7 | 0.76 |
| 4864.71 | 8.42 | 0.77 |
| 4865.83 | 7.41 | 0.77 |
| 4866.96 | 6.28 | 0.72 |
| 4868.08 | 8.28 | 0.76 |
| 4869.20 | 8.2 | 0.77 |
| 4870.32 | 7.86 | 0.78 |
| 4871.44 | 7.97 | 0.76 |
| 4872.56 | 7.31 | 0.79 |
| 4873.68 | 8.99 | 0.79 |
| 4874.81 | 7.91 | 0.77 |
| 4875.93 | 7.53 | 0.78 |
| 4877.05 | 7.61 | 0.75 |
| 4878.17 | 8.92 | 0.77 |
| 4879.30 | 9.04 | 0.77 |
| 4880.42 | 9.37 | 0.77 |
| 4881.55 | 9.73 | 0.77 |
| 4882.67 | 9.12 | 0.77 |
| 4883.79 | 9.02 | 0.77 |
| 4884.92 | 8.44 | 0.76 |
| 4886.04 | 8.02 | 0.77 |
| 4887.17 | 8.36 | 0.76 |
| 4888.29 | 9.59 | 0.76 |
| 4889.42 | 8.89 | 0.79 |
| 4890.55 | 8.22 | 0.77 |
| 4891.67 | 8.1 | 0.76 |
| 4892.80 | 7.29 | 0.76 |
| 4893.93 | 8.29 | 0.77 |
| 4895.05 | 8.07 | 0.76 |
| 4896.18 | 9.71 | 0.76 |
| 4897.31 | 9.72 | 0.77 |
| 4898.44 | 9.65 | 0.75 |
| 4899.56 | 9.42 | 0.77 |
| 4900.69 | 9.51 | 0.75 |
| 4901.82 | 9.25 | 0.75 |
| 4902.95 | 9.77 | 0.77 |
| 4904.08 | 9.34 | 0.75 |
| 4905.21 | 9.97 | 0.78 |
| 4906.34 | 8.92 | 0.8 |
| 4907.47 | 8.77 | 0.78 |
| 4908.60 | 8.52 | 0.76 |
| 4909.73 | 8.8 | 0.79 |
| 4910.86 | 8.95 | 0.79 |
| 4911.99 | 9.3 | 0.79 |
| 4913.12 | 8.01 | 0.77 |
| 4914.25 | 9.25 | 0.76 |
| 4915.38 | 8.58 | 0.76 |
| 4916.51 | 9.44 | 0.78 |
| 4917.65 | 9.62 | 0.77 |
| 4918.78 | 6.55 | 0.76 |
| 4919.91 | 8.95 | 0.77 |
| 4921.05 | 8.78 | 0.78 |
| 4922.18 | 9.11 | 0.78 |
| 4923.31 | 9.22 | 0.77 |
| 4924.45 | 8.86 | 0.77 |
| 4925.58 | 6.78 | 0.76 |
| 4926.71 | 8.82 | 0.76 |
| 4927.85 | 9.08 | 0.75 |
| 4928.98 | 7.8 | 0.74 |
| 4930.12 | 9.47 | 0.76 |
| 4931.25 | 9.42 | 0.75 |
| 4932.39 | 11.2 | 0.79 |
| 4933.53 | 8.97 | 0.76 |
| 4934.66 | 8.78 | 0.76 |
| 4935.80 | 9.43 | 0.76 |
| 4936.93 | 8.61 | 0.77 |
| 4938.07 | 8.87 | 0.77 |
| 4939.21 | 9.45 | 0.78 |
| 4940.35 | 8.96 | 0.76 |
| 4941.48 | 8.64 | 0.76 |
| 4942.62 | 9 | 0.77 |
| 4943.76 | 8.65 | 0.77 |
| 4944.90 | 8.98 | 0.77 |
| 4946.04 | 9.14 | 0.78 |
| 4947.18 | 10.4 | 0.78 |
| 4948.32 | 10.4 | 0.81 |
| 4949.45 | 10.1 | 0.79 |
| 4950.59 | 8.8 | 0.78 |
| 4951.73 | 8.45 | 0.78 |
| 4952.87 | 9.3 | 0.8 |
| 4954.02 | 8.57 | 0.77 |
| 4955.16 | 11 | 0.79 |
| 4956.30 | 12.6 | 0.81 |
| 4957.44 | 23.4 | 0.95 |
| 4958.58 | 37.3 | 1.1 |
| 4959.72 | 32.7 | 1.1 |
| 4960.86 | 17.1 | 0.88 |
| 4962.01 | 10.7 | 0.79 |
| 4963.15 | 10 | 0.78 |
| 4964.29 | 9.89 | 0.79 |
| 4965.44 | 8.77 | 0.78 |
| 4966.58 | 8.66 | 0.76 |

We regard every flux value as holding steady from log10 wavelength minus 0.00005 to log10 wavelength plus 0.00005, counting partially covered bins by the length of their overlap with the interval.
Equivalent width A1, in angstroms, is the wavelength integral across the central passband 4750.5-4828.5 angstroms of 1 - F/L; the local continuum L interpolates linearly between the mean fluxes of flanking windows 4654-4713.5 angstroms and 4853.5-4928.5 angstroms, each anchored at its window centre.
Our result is 3.74 angstroms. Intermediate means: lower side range 10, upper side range 10.1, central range 9.6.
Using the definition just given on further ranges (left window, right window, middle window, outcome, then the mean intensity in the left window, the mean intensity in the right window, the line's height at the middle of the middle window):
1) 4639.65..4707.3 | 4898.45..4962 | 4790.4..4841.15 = 4.6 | 10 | 10.5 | 10.3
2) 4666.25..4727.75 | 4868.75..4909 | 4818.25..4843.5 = 0.4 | 9.92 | 8.74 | 9.09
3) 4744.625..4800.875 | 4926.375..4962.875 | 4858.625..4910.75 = 0.9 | 9.77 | 11.7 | 11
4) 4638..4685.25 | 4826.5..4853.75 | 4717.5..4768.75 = -1.5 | 10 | 9.02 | 9.56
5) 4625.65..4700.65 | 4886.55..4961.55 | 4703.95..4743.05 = 1.0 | 10.1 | 10.2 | 10.1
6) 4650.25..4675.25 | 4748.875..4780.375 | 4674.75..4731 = 0.9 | 10.2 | 9.75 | 10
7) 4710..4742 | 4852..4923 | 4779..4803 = 0.7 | 9.91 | 10.2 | 10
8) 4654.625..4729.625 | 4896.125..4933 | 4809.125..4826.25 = 0.4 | 9.93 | 9.04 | 9.42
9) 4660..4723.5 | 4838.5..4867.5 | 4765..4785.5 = 2.5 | 9.91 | 12.5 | 11.2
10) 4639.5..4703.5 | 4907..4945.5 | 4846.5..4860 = -1.2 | 10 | 8.87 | 9.2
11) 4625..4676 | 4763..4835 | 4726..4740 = -0.2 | 10.1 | 9.56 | 9.78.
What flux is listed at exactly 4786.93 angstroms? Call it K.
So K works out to 10.2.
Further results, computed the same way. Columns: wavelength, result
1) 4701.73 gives 9.47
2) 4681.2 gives 10.4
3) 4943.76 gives 8.65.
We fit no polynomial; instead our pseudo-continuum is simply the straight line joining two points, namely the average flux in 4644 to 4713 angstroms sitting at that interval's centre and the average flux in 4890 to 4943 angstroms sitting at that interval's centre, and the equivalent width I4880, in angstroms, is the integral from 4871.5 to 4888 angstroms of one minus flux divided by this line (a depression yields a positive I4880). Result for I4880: 1.0 angstroms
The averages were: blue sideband 10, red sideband 8.92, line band 8.53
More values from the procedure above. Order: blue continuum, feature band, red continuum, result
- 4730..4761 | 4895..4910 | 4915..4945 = -0.4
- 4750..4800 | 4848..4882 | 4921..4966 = -4.1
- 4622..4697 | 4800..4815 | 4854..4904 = 1.3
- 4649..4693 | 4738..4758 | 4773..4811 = 0.3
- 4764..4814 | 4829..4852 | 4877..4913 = 0.7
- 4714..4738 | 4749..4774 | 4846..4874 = 2.2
